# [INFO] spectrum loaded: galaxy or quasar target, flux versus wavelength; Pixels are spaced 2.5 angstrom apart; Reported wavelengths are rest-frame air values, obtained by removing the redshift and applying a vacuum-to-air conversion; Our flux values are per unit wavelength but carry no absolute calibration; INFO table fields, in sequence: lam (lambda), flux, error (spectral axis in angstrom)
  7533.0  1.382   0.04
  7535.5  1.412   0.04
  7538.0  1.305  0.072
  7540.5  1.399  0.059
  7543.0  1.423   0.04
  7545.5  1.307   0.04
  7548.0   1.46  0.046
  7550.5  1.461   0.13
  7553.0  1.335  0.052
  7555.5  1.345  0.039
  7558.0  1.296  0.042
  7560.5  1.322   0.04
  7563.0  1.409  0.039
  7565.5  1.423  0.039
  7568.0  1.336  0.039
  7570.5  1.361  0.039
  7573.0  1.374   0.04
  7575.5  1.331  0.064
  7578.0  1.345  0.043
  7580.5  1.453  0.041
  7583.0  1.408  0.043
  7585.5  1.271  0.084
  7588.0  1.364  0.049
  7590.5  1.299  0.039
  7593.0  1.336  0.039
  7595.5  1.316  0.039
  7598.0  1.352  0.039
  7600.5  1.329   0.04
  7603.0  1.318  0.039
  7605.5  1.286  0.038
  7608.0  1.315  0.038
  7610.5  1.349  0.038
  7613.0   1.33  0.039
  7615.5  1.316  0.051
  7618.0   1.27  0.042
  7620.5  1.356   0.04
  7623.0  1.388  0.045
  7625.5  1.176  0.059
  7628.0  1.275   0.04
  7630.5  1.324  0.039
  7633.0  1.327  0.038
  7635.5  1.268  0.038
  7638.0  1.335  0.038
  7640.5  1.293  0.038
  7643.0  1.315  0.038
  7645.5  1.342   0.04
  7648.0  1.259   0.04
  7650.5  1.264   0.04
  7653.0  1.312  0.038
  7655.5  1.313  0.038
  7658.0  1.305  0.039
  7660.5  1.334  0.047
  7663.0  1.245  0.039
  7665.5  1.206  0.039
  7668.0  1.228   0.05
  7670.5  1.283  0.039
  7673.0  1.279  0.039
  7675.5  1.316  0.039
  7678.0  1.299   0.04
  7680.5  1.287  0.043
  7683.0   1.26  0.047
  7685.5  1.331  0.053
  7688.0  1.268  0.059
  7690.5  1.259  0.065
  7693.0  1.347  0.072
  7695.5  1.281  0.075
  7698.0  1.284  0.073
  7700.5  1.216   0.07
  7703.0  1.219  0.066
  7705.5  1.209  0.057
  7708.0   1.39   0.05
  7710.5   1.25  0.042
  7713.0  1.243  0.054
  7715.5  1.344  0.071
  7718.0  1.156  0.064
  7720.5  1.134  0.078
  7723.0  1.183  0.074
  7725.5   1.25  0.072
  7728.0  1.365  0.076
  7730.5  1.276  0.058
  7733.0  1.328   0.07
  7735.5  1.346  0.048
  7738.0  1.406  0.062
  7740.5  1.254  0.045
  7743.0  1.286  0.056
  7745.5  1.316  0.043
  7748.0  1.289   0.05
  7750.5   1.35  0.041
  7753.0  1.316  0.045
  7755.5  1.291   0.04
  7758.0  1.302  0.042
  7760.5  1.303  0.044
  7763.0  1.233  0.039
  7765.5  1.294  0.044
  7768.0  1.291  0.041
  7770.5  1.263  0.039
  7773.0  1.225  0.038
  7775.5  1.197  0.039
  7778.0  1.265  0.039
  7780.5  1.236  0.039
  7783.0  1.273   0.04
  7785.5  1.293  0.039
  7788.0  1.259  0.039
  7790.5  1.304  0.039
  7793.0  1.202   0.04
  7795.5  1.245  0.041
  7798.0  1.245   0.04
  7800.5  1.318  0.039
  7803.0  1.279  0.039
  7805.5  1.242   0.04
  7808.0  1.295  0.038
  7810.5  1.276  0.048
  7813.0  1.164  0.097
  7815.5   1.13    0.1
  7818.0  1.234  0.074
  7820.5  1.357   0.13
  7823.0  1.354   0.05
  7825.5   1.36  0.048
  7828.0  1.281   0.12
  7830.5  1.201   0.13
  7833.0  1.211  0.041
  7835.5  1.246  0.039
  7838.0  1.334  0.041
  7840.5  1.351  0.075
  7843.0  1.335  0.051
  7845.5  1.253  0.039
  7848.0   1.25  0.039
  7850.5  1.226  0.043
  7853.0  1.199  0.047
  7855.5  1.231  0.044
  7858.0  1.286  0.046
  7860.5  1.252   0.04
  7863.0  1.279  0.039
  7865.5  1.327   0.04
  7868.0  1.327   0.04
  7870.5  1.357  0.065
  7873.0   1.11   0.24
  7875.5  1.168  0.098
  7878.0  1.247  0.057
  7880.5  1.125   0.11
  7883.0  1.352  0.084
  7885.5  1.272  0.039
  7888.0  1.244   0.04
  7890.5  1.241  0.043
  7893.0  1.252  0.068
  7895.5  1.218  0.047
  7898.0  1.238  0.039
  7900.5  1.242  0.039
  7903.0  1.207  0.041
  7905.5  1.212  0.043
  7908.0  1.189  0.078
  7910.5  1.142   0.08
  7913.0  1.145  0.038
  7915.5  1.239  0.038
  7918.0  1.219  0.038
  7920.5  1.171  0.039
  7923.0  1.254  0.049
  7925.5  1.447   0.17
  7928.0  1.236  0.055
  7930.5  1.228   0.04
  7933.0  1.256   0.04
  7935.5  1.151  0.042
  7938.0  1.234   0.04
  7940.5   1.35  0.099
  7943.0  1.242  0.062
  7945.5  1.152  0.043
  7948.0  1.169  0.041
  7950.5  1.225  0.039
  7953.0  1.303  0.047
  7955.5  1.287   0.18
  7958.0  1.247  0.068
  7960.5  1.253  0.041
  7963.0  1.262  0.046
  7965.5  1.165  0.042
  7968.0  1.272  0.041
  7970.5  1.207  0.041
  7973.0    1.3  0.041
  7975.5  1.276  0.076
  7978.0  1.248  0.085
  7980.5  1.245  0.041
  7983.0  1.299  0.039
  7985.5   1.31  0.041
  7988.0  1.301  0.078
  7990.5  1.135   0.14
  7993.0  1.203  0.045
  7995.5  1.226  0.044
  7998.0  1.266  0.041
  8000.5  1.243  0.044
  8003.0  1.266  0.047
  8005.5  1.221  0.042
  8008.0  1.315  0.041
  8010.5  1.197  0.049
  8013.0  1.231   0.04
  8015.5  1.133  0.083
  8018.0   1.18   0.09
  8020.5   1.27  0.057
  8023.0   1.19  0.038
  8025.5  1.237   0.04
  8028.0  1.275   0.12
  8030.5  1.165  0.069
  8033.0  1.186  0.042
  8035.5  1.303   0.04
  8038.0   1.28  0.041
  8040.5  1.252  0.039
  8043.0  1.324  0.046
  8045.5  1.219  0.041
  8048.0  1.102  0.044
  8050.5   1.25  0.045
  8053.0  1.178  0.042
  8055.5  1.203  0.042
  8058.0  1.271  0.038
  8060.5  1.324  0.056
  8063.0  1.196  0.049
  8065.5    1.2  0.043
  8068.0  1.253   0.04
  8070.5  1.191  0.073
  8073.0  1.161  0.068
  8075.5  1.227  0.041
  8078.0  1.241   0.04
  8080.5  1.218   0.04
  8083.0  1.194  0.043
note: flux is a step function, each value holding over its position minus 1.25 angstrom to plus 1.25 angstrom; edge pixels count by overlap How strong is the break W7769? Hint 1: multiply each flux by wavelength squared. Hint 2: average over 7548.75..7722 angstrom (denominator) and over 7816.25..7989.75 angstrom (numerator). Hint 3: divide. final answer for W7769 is 1.0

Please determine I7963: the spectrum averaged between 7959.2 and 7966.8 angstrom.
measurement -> 1.23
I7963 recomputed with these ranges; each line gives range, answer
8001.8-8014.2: 1.25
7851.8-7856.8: 1.22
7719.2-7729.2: 1.23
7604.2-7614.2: 1.32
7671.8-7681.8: 1.3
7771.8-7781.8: 1.23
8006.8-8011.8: 1.26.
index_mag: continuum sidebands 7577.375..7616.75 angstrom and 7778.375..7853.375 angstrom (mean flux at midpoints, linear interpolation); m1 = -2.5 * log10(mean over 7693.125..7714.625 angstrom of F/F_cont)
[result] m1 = 0.029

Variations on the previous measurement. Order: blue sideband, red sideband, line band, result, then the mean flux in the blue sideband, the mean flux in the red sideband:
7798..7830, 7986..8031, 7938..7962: -0.005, 1.27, 1.23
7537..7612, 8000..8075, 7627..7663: 0.026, 1.35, 1.23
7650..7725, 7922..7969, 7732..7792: -0.022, 1.27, 1.25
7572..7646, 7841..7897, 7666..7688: 0.021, 1.33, 1.25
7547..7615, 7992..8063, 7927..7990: 0.003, 1.35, 1.23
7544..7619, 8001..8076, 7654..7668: 0.042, 1.35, 1.23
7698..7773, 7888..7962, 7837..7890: -0.013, 1.28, 1.23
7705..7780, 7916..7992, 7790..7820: 0.021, 1.28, 1.25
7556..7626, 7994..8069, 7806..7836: 0.020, 1.34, 1.23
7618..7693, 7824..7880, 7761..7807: 0.011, 1.29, 1.26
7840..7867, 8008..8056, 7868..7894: 0.019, 1.27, 1.22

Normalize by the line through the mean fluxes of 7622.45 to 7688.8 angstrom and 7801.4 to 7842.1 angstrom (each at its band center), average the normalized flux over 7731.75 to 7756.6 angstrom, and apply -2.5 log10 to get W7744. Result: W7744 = -0.033 mag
